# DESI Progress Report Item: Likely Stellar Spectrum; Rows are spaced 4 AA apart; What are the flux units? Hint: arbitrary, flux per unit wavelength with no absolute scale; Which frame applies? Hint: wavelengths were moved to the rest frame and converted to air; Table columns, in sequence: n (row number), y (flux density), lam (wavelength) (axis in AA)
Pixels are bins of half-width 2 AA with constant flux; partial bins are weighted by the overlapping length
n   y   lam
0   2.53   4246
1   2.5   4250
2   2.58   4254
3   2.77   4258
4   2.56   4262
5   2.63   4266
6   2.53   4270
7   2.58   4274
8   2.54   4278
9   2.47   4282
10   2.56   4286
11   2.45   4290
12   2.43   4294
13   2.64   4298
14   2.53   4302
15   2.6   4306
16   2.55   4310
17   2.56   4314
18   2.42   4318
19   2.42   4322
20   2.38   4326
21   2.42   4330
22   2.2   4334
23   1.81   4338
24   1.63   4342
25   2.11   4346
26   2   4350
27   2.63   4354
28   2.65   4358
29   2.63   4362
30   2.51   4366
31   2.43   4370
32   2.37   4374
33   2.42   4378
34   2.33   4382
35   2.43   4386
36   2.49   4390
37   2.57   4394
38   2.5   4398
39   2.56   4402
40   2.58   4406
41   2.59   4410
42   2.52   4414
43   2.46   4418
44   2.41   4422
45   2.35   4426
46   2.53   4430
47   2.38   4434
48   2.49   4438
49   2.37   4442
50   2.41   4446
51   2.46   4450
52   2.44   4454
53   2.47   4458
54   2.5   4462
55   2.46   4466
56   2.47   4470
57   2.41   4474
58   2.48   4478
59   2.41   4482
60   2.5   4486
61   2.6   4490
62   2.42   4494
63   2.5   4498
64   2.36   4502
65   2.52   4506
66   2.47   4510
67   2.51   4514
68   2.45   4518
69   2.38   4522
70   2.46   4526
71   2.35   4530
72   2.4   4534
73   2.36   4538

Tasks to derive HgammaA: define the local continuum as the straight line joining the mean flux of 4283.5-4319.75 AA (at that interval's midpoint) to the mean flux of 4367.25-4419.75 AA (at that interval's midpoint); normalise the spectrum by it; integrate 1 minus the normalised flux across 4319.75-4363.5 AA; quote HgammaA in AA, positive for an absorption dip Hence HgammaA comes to 4.3 AA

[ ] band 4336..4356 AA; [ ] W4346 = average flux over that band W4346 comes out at 2.04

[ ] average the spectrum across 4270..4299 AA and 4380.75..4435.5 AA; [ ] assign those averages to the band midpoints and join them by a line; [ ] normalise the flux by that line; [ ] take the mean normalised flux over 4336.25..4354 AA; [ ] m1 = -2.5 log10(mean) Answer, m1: 0.26 mag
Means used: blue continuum 2.52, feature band 1.97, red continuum 2.48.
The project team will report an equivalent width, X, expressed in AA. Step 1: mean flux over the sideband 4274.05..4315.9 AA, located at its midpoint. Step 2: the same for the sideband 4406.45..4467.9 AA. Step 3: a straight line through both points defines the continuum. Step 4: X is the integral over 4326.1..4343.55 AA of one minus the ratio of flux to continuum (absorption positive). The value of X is 3.1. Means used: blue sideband 2.54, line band 2.06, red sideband 2.46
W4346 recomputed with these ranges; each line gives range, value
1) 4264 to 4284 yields 2.55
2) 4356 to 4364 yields 2.64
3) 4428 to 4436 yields 2.46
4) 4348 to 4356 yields 2.31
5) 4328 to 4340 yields 2.14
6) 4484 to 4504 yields 2.48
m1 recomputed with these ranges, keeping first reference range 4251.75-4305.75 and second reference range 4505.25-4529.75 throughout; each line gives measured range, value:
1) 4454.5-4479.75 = 0.01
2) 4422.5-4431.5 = 0.03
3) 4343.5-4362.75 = 0.07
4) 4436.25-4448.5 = 0.03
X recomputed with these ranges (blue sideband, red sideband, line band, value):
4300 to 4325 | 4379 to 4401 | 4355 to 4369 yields -0.60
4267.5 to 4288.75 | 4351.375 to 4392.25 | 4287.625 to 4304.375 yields 0.06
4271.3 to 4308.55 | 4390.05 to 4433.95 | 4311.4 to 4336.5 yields 1.32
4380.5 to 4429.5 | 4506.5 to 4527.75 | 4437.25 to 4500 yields 0.23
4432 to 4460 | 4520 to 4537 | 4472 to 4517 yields -1.13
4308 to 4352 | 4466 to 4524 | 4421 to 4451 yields -0.58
